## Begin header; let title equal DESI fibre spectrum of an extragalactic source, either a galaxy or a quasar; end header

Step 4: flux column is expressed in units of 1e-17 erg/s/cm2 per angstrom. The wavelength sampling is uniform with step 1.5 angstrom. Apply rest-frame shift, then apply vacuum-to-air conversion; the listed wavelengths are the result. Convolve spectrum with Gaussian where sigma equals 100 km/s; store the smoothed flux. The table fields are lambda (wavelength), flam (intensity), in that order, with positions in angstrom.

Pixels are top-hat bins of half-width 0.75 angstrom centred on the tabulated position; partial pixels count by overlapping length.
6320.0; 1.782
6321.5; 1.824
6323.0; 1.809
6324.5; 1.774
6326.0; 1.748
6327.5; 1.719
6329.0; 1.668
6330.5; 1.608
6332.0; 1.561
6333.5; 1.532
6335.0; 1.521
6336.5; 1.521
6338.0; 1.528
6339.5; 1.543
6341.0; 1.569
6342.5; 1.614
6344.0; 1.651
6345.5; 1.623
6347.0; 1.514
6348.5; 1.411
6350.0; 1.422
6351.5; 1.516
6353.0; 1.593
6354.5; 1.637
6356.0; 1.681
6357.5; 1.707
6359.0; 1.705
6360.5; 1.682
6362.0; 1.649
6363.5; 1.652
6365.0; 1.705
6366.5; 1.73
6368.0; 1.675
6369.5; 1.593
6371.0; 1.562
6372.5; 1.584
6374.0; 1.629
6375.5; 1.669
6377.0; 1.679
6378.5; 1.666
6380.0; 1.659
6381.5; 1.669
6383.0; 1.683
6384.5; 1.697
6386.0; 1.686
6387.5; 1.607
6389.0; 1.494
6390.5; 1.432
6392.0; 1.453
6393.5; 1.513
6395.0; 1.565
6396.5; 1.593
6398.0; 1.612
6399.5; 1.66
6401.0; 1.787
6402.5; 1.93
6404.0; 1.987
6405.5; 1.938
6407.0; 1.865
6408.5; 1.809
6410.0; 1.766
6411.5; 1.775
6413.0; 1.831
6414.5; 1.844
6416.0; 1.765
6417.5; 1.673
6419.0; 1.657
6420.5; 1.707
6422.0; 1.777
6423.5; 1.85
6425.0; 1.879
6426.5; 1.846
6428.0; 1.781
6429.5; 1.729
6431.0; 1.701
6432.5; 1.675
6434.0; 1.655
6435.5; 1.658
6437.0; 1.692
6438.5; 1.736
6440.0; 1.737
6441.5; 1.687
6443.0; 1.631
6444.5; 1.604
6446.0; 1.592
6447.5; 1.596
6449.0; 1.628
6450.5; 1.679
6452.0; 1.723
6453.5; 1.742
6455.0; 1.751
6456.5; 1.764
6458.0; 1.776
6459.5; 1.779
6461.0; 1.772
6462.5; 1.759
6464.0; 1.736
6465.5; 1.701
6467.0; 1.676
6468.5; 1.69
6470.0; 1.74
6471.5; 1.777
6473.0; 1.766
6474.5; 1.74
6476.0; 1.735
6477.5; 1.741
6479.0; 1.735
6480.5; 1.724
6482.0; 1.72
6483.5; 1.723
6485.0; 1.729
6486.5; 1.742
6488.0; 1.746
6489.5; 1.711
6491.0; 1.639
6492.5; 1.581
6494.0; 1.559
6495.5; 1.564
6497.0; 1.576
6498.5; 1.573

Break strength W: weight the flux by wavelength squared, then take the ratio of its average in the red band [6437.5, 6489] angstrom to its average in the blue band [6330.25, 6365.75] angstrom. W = 1.12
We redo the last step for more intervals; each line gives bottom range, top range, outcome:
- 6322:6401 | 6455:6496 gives 1.10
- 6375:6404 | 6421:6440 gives 1.08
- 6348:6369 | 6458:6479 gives 1.11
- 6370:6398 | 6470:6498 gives 1.09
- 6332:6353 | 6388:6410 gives 1.12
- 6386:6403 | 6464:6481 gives 1.11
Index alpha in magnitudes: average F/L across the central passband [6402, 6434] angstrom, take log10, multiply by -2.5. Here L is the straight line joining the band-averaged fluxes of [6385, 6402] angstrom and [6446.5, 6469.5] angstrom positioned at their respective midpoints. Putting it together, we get -0.10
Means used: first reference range 1.59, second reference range 1.72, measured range 1.79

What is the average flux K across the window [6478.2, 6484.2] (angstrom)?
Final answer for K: 1.73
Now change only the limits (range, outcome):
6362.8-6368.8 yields 1.69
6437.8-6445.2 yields 1.68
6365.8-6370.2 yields 1.67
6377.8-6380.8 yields 1.66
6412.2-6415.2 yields 1.84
